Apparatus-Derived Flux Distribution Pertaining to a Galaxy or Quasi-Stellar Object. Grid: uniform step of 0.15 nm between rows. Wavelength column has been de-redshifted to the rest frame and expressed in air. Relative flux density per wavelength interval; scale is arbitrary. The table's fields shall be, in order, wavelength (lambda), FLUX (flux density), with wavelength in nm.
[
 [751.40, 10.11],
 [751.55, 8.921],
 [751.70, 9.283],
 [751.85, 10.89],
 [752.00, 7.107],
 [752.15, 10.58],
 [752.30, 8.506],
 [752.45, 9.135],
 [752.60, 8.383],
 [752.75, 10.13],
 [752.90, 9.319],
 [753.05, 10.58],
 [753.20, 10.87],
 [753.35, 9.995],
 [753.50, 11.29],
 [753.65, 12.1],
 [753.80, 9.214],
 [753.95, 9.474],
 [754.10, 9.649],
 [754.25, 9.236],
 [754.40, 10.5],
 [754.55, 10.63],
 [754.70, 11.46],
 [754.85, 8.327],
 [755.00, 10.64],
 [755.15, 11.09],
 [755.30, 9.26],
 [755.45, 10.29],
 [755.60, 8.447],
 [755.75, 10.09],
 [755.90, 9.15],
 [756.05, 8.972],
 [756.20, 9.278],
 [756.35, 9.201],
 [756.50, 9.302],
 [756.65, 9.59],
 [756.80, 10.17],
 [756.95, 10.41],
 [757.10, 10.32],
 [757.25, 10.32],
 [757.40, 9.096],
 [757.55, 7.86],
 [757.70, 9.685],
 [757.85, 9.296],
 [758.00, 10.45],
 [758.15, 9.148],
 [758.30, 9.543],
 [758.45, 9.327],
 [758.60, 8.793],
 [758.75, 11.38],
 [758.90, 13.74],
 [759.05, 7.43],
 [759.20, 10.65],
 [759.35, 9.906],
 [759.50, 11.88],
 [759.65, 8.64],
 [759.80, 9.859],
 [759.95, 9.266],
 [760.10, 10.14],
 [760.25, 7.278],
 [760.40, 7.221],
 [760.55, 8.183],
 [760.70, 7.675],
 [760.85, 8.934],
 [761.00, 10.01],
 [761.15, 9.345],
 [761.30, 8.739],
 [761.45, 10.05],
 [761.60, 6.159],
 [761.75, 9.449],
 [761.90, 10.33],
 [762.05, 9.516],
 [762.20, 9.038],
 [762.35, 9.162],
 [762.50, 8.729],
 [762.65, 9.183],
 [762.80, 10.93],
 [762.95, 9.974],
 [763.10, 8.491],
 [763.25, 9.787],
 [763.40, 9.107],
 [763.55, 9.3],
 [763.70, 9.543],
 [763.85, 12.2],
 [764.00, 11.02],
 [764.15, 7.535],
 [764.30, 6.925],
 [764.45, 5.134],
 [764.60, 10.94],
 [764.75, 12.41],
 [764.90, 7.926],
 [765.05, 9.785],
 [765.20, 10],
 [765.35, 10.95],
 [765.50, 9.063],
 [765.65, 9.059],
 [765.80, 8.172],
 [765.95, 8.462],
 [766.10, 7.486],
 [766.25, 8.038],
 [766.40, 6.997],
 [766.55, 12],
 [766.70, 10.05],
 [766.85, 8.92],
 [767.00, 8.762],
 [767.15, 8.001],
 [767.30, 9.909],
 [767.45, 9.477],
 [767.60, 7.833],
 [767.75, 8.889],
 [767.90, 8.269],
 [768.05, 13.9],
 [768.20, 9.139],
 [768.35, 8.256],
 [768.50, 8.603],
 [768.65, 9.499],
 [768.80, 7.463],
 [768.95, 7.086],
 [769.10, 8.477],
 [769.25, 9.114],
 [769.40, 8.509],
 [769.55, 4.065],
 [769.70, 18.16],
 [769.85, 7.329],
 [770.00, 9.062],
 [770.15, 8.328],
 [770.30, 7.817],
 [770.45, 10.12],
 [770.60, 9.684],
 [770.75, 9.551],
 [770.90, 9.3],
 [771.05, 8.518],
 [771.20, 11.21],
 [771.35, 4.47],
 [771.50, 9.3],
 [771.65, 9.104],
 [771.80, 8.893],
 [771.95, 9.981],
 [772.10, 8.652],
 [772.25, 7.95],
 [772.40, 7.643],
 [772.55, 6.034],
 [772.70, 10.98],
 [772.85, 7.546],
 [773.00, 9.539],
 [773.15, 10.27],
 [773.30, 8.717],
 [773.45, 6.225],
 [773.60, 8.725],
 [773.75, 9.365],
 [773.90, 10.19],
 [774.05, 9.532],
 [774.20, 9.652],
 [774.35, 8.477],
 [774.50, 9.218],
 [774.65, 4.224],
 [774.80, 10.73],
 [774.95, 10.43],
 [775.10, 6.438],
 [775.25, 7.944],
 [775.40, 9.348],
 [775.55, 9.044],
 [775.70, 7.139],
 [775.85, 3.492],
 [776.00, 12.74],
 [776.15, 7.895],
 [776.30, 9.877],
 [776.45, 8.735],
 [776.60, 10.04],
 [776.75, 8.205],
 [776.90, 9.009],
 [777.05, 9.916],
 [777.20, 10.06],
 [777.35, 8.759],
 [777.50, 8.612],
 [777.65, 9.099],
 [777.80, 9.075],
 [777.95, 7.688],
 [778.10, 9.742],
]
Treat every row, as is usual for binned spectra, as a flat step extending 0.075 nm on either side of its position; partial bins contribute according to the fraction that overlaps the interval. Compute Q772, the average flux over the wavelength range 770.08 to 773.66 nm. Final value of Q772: 8.69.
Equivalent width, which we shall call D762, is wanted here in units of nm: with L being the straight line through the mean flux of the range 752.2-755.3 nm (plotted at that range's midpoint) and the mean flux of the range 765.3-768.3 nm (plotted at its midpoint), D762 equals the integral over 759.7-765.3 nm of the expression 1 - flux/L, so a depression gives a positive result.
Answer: 0.150 nm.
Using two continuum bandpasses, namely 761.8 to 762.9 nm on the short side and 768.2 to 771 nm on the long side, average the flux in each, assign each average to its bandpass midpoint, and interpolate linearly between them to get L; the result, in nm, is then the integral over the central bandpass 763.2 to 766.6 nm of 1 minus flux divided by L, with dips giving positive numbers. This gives 0.055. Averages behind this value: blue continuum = 9.56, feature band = 9.19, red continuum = 8.91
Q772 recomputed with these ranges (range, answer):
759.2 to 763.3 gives 9.2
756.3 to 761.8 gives 9.42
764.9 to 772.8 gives 8.95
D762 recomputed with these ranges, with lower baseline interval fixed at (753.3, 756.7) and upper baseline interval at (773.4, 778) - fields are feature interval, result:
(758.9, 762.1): 0.13 nm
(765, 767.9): 0.07 nm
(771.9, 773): 0.06 nm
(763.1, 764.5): 0.06 nm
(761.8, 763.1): -0.01 nm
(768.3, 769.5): 0.11 nm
